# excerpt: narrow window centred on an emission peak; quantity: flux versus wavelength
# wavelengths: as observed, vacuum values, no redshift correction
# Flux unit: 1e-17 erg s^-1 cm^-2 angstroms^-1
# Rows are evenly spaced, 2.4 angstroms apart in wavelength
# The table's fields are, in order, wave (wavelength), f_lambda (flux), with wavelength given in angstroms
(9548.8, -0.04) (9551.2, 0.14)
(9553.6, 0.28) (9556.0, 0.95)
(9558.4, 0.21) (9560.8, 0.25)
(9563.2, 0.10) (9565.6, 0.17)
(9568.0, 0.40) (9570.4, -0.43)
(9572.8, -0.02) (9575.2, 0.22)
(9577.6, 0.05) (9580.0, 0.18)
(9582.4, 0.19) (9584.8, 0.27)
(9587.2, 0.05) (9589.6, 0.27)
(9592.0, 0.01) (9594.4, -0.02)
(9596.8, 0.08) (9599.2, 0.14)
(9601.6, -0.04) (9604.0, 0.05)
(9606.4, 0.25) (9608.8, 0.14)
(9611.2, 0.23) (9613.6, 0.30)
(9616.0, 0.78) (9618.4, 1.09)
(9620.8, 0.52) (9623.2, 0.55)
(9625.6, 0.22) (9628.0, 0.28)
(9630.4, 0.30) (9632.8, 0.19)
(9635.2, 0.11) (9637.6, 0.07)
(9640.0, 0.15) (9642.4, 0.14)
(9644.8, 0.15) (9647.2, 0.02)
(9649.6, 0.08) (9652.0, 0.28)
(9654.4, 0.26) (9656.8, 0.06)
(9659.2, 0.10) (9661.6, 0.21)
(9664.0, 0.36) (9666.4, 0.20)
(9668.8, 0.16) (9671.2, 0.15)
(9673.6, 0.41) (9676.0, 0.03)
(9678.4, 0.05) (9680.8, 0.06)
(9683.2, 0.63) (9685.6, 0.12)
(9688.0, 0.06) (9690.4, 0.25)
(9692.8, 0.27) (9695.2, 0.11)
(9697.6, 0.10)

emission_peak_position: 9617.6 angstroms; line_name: [O III]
